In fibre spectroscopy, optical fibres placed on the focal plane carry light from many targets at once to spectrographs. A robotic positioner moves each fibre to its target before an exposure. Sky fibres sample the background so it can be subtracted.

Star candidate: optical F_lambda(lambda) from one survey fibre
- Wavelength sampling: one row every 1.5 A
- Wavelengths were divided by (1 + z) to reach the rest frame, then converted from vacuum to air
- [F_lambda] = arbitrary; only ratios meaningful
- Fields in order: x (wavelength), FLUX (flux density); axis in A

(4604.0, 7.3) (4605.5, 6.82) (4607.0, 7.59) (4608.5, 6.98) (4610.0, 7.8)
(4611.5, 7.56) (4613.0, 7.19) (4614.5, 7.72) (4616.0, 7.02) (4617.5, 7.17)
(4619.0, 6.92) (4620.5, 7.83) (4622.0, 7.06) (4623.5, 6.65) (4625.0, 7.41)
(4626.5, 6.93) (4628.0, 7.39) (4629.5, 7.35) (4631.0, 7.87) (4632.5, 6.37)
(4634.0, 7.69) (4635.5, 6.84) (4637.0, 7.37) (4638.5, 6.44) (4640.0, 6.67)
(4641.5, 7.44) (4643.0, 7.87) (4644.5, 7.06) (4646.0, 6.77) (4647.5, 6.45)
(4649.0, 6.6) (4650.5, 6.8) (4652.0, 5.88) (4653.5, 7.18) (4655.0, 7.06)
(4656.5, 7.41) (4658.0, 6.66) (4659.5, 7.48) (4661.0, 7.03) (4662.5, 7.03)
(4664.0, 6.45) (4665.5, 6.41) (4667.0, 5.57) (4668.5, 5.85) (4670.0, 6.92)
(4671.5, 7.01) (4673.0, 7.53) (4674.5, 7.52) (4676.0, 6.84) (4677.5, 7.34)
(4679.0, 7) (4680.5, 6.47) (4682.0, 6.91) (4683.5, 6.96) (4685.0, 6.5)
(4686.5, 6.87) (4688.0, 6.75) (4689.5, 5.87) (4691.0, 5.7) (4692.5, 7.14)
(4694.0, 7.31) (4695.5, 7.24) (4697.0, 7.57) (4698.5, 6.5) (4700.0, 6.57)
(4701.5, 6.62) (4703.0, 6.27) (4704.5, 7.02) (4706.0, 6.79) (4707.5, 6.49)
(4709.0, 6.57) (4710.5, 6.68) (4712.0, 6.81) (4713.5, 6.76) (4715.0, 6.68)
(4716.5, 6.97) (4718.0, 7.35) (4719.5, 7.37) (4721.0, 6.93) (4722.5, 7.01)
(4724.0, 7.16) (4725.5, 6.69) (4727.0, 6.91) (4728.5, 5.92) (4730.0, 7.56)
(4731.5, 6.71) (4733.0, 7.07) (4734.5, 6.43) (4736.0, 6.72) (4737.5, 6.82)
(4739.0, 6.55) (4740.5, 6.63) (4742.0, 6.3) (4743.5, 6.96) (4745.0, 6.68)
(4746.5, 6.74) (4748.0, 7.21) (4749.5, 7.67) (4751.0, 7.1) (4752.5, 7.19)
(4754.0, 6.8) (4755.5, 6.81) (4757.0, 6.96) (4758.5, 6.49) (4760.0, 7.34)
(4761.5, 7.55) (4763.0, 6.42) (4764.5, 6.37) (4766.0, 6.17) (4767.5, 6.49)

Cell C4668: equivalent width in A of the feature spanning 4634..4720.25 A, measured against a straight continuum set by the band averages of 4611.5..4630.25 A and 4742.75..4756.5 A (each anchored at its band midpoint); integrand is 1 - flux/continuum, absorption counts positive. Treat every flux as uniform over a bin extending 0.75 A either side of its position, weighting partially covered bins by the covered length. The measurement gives 3.7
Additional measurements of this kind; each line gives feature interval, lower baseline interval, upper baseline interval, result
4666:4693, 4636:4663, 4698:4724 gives 0.70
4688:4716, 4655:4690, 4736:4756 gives 0.55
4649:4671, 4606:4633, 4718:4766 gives 1.37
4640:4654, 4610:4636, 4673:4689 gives 0.48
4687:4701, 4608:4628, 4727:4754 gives 0.52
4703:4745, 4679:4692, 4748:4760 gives 0.14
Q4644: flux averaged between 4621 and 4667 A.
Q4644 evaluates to 6.97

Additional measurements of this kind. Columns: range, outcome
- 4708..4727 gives 6.91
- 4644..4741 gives 6.8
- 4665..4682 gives 6.78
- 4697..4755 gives 6.83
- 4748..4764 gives 7.03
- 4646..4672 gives 6.69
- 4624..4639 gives 7.17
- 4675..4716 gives 6.76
